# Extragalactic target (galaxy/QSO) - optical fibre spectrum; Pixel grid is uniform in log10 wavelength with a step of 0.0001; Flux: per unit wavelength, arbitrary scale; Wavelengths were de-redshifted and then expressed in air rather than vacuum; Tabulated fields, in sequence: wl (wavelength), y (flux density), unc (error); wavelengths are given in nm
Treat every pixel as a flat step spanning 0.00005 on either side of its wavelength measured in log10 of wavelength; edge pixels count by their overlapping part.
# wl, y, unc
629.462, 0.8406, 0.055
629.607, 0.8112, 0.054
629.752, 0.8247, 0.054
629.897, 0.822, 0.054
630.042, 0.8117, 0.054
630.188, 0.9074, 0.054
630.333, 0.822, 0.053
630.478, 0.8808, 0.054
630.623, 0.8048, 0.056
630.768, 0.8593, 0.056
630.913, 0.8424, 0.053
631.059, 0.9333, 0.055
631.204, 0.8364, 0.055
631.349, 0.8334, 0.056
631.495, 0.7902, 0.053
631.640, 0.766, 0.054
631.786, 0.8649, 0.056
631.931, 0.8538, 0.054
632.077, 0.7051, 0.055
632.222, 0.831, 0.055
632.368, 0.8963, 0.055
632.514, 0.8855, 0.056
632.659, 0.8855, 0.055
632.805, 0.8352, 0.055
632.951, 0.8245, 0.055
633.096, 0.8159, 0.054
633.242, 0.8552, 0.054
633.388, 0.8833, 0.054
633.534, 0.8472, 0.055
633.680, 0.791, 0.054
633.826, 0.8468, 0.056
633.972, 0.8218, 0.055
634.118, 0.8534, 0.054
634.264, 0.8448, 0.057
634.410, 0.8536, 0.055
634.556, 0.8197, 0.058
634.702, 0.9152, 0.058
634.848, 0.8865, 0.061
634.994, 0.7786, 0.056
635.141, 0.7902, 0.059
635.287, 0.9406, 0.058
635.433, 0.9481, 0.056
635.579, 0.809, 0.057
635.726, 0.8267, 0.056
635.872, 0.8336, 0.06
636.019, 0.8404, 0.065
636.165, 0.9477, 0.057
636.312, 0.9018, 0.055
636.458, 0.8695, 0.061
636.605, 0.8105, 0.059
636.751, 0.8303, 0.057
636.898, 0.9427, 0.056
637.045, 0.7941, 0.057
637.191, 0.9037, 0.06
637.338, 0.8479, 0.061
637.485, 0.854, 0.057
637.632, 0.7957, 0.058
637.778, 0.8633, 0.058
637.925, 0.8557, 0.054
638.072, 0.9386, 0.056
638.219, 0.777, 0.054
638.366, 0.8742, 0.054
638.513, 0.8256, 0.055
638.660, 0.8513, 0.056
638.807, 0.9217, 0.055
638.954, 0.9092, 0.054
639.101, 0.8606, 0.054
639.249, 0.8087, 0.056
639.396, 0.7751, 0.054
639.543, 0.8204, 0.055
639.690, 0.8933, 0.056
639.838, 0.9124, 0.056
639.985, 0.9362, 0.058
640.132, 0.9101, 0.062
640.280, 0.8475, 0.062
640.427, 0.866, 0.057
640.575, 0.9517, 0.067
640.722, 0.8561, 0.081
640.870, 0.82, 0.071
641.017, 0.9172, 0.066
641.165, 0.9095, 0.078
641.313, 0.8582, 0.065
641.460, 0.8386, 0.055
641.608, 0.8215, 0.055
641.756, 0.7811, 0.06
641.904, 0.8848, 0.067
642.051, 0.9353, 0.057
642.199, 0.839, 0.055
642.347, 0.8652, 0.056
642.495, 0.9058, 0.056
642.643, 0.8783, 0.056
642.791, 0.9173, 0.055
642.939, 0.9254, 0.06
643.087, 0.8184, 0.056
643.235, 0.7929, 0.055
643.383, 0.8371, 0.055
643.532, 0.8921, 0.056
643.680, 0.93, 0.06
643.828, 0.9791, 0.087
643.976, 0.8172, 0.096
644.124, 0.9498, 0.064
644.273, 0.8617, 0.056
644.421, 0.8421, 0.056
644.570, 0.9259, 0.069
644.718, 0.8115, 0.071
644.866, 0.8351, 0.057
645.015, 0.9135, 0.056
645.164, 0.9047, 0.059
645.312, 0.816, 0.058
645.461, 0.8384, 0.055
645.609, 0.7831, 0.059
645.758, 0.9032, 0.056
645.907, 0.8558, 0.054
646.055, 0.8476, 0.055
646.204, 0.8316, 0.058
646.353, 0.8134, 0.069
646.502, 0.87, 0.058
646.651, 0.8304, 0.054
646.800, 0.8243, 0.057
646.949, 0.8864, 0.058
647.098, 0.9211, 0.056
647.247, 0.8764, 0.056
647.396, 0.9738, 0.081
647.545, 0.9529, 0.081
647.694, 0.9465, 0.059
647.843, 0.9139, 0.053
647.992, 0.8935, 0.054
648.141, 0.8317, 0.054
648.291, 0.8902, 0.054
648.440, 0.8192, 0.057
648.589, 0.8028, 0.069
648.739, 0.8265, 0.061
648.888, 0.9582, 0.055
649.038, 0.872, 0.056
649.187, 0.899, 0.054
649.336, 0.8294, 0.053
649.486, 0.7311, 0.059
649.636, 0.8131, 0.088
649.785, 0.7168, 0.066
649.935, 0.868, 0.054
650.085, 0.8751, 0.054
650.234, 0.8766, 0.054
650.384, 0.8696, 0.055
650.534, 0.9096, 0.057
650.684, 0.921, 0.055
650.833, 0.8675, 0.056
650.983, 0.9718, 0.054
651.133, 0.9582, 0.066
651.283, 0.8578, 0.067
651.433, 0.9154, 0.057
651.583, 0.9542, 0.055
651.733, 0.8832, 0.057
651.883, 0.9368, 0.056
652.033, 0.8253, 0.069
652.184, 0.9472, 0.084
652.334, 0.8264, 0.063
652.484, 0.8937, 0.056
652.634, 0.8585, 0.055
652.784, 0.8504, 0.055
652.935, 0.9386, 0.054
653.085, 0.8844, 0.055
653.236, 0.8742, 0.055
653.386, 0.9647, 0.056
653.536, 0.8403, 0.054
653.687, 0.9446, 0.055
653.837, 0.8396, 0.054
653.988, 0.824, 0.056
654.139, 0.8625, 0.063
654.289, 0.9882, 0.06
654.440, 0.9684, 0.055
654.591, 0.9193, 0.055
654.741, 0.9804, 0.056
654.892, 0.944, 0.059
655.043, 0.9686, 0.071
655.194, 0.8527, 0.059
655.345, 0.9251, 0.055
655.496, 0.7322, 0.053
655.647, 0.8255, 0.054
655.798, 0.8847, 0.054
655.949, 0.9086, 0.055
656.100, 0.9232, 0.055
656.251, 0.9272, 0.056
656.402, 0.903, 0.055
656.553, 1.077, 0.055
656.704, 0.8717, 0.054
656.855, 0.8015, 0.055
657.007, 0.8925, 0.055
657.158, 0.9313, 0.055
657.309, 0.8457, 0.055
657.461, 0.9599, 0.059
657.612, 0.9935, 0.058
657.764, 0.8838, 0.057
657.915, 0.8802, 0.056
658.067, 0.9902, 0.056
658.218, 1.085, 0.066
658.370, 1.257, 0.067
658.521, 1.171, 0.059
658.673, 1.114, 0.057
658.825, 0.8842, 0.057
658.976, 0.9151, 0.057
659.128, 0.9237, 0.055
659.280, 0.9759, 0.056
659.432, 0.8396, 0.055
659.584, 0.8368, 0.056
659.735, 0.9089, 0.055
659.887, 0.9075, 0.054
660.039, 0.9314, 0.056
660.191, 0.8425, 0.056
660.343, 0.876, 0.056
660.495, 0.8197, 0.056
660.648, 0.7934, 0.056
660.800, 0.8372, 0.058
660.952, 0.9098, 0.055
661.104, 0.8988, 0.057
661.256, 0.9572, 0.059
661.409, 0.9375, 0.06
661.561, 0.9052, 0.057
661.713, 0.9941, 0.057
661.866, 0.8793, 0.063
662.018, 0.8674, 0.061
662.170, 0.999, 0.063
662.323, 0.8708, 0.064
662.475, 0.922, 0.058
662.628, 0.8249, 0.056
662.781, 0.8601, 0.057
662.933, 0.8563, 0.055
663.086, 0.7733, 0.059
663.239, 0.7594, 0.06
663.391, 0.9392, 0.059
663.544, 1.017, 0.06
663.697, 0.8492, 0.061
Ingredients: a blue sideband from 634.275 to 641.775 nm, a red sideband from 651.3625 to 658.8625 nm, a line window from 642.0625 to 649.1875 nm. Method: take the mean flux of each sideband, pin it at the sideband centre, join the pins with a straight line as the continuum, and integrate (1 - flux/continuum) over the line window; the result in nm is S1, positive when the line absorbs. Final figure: 0.125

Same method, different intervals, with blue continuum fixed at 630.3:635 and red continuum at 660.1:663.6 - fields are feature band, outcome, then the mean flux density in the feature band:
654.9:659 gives -0.30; 0.941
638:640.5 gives -0.04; 0.866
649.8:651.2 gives -0.04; 0.894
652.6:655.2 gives -0.11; 0.908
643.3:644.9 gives -0.04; 0.881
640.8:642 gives 0.00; 0.856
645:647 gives 0.03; 0.849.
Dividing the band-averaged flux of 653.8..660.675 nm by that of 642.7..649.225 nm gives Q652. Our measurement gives 1.06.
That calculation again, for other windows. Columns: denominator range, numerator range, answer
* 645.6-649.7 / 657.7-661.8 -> 1.08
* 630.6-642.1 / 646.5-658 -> 1.04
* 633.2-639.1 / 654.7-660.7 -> 1.08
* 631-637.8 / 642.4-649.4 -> 1.03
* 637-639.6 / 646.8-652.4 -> 1.04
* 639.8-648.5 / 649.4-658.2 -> 1.02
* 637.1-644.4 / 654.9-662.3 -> 1.06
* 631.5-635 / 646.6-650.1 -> 1.03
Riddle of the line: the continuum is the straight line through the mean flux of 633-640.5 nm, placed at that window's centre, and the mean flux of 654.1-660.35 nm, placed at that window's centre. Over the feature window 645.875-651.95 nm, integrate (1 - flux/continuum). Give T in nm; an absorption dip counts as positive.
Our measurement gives 0.179 nm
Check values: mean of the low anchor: 0.858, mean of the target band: 0.876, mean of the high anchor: 0.932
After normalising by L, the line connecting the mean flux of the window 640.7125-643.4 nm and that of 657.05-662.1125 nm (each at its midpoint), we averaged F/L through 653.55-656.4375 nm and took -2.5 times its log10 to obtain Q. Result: 0.02 mag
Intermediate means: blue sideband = 0.864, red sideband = 0.932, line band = 0.9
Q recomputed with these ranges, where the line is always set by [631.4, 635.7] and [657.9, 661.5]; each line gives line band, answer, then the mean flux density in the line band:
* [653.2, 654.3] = 0.034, 0.888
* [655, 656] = 0.068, 0.867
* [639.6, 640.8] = -0.035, 0.895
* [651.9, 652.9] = 0.046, 0.873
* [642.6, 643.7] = 0.008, 0.871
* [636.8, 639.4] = 0.002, 0.857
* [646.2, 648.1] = 0.004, 0.888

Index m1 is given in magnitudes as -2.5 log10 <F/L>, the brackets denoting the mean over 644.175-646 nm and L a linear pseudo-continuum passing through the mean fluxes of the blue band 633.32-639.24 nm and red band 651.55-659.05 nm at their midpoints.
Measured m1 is 0.04 mag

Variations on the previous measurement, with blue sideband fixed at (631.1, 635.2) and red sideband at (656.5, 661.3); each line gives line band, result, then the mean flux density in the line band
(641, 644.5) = 0.00 mag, 0.874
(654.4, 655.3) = -0.02 mag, 0.937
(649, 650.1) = 0.10 mag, 0.821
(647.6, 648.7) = 0.03 mag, 0.871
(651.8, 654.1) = 0.03 mag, 0.883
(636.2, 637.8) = -0.01 mag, 0.858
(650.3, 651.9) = -0.01 mag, 0.912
